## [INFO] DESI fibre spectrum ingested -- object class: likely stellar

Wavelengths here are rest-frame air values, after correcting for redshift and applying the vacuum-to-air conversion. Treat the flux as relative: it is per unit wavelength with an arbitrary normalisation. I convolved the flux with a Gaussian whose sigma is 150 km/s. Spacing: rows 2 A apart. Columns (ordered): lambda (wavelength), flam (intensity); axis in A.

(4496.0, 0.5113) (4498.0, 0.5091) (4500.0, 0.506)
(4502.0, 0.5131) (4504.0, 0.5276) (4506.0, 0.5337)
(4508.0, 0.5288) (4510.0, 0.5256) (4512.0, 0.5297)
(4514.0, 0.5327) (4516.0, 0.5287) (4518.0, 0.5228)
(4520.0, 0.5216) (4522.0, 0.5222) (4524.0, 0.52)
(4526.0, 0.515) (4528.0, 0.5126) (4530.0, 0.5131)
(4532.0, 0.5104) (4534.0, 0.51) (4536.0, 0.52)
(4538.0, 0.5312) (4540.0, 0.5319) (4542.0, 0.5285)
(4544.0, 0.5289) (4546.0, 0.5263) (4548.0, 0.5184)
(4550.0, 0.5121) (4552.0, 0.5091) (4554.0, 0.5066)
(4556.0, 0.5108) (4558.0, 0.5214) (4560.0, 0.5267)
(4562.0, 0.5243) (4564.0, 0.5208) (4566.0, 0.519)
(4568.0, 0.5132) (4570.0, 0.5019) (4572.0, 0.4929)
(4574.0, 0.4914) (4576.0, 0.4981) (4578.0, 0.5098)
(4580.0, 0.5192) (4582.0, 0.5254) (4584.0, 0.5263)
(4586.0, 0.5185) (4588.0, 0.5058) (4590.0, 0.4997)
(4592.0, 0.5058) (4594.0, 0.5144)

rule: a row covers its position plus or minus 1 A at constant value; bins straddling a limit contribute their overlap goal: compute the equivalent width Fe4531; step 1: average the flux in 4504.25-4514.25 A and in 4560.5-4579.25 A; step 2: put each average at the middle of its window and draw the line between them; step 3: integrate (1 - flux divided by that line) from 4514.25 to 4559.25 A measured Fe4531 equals 0.1 A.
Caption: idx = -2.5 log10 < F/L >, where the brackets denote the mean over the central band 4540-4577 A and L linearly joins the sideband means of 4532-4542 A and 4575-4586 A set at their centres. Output 0.01 mag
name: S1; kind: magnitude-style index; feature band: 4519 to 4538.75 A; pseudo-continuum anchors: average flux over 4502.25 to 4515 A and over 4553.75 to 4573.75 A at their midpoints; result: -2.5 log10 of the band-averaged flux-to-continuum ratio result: 0.01 mag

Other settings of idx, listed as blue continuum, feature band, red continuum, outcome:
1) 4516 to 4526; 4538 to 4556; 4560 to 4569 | 0.00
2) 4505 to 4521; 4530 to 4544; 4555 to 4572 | 0.00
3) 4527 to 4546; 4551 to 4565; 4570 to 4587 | 0.00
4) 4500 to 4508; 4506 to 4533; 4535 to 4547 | 0.01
